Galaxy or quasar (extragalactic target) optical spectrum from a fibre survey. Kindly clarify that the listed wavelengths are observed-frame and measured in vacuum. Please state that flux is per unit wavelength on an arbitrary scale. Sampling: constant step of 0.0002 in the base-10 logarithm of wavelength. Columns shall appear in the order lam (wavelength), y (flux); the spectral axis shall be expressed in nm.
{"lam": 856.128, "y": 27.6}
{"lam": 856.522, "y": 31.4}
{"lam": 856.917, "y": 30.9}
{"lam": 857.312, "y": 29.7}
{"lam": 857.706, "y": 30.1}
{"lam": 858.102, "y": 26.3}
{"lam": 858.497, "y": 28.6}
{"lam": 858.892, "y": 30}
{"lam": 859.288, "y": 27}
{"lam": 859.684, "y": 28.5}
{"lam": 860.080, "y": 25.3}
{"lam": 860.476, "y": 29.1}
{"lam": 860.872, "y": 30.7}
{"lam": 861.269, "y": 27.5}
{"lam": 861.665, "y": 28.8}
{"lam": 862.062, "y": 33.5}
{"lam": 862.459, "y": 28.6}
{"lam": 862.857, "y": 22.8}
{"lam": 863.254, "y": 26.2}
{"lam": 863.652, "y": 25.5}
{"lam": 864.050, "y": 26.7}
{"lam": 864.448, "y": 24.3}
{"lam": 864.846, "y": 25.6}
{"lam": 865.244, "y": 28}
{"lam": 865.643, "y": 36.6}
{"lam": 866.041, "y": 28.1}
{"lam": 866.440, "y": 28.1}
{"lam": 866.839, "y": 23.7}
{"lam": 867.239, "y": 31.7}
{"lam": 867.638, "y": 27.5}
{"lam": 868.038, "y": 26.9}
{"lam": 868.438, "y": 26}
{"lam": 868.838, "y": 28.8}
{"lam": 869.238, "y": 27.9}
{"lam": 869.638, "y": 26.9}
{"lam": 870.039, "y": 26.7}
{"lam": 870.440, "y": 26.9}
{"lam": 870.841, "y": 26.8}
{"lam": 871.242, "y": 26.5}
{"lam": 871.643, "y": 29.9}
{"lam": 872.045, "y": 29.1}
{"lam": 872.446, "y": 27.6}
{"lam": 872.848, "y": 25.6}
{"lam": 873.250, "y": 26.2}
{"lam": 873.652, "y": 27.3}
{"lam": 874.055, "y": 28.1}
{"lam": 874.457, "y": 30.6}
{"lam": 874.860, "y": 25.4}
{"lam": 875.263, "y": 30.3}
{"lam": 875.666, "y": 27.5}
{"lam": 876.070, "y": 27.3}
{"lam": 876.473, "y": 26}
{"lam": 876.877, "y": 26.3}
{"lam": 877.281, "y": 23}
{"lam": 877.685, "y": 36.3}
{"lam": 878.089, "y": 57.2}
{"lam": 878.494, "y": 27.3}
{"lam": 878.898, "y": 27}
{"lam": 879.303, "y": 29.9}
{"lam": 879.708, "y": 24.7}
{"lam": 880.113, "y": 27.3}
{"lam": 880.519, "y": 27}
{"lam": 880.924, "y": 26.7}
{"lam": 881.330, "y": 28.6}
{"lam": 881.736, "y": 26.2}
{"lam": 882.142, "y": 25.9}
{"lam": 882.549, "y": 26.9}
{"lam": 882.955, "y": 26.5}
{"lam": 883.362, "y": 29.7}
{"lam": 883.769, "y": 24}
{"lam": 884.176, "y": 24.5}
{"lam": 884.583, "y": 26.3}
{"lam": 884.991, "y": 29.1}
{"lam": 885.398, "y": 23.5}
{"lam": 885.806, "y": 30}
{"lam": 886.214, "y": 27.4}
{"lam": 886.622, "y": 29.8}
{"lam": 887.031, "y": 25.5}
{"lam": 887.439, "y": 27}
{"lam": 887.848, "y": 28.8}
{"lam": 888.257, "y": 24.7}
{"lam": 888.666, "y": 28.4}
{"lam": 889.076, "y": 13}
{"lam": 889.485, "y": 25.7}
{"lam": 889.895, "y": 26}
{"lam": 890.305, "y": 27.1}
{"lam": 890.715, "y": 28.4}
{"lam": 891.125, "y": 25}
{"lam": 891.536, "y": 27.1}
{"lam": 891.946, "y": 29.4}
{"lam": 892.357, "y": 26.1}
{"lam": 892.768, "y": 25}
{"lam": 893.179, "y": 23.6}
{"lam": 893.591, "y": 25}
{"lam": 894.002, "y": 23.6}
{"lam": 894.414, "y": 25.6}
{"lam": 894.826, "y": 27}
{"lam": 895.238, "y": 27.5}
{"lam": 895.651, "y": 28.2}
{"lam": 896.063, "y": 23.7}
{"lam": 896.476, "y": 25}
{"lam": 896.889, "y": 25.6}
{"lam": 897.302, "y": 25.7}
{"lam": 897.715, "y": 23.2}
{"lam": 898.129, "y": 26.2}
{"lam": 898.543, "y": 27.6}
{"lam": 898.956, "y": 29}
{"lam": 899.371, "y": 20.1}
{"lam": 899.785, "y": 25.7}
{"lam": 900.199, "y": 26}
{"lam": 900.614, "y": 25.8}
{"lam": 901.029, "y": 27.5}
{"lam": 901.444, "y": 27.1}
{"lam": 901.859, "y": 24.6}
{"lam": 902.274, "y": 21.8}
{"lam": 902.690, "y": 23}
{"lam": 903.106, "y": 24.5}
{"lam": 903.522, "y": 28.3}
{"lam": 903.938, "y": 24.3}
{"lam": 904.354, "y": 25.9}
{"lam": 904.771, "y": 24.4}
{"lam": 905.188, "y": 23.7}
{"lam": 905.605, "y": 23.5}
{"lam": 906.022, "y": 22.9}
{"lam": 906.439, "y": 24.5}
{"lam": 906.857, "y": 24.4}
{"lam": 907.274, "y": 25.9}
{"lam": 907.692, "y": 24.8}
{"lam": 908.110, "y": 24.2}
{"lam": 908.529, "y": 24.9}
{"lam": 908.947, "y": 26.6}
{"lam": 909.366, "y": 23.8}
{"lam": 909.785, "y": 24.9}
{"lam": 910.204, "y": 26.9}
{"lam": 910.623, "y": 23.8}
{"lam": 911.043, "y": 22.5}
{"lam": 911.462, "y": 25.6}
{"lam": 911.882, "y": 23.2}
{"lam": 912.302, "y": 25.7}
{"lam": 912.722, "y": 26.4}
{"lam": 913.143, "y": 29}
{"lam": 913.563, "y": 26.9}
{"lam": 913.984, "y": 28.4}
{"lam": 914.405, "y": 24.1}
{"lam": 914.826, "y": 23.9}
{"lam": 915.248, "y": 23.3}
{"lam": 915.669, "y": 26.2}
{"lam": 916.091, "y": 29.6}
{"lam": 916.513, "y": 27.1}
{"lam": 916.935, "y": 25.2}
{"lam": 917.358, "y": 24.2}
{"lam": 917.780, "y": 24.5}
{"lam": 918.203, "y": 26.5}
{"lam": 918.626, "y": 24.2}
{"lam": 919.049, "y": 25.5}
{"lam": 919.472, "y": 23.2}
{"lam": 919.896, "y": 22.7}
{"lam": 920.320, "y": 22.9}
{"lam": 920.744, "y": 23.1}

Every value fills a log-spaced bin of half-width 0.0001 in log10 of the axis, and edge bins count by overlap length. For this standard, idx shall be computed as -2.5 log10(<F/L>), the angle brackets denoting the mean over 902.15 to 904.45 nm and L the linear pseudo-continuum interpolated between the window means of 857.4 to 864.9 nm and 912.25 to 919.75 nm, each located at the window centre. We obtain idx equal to 0.06 mag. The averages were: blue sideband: 27.7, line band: 24.7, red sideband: 25.7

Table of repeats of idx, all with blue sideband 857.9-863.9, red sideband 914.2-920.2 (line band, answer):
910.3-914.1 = -0.02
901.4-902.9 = 0.09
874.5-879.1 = -0.12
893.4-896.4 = 0.01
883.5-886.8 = -0.01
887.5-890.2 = 0.08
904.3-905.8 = 0.06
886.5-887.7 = -0.03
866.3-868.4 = 0.00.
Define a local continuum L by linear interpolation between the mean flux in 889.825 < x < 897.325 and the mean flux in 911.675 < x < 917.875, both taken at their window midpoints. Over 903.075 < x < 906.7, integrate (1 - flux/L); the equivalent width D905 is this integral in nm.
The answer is 0.18 nm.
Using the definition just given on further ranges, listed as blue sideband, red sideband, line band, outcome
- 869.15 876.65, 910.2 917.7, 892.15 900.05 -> 0.30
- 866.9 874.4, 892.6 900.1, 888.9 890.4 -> 0.18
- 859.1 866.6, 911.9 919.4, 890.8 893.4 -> 0.06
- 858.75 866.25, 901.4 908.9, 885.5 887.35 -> -0.12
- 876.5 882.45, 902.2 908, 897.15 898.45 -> 0.03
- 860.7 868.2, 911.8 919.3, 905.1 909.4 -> 0.27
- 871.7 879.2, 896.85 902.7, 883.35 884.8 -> 0.12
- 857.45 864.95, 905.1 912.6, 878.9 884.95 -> -0.11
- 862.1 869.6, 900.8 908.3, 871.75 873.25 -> -0.02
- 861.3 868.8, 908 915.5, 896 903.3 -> 0.21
